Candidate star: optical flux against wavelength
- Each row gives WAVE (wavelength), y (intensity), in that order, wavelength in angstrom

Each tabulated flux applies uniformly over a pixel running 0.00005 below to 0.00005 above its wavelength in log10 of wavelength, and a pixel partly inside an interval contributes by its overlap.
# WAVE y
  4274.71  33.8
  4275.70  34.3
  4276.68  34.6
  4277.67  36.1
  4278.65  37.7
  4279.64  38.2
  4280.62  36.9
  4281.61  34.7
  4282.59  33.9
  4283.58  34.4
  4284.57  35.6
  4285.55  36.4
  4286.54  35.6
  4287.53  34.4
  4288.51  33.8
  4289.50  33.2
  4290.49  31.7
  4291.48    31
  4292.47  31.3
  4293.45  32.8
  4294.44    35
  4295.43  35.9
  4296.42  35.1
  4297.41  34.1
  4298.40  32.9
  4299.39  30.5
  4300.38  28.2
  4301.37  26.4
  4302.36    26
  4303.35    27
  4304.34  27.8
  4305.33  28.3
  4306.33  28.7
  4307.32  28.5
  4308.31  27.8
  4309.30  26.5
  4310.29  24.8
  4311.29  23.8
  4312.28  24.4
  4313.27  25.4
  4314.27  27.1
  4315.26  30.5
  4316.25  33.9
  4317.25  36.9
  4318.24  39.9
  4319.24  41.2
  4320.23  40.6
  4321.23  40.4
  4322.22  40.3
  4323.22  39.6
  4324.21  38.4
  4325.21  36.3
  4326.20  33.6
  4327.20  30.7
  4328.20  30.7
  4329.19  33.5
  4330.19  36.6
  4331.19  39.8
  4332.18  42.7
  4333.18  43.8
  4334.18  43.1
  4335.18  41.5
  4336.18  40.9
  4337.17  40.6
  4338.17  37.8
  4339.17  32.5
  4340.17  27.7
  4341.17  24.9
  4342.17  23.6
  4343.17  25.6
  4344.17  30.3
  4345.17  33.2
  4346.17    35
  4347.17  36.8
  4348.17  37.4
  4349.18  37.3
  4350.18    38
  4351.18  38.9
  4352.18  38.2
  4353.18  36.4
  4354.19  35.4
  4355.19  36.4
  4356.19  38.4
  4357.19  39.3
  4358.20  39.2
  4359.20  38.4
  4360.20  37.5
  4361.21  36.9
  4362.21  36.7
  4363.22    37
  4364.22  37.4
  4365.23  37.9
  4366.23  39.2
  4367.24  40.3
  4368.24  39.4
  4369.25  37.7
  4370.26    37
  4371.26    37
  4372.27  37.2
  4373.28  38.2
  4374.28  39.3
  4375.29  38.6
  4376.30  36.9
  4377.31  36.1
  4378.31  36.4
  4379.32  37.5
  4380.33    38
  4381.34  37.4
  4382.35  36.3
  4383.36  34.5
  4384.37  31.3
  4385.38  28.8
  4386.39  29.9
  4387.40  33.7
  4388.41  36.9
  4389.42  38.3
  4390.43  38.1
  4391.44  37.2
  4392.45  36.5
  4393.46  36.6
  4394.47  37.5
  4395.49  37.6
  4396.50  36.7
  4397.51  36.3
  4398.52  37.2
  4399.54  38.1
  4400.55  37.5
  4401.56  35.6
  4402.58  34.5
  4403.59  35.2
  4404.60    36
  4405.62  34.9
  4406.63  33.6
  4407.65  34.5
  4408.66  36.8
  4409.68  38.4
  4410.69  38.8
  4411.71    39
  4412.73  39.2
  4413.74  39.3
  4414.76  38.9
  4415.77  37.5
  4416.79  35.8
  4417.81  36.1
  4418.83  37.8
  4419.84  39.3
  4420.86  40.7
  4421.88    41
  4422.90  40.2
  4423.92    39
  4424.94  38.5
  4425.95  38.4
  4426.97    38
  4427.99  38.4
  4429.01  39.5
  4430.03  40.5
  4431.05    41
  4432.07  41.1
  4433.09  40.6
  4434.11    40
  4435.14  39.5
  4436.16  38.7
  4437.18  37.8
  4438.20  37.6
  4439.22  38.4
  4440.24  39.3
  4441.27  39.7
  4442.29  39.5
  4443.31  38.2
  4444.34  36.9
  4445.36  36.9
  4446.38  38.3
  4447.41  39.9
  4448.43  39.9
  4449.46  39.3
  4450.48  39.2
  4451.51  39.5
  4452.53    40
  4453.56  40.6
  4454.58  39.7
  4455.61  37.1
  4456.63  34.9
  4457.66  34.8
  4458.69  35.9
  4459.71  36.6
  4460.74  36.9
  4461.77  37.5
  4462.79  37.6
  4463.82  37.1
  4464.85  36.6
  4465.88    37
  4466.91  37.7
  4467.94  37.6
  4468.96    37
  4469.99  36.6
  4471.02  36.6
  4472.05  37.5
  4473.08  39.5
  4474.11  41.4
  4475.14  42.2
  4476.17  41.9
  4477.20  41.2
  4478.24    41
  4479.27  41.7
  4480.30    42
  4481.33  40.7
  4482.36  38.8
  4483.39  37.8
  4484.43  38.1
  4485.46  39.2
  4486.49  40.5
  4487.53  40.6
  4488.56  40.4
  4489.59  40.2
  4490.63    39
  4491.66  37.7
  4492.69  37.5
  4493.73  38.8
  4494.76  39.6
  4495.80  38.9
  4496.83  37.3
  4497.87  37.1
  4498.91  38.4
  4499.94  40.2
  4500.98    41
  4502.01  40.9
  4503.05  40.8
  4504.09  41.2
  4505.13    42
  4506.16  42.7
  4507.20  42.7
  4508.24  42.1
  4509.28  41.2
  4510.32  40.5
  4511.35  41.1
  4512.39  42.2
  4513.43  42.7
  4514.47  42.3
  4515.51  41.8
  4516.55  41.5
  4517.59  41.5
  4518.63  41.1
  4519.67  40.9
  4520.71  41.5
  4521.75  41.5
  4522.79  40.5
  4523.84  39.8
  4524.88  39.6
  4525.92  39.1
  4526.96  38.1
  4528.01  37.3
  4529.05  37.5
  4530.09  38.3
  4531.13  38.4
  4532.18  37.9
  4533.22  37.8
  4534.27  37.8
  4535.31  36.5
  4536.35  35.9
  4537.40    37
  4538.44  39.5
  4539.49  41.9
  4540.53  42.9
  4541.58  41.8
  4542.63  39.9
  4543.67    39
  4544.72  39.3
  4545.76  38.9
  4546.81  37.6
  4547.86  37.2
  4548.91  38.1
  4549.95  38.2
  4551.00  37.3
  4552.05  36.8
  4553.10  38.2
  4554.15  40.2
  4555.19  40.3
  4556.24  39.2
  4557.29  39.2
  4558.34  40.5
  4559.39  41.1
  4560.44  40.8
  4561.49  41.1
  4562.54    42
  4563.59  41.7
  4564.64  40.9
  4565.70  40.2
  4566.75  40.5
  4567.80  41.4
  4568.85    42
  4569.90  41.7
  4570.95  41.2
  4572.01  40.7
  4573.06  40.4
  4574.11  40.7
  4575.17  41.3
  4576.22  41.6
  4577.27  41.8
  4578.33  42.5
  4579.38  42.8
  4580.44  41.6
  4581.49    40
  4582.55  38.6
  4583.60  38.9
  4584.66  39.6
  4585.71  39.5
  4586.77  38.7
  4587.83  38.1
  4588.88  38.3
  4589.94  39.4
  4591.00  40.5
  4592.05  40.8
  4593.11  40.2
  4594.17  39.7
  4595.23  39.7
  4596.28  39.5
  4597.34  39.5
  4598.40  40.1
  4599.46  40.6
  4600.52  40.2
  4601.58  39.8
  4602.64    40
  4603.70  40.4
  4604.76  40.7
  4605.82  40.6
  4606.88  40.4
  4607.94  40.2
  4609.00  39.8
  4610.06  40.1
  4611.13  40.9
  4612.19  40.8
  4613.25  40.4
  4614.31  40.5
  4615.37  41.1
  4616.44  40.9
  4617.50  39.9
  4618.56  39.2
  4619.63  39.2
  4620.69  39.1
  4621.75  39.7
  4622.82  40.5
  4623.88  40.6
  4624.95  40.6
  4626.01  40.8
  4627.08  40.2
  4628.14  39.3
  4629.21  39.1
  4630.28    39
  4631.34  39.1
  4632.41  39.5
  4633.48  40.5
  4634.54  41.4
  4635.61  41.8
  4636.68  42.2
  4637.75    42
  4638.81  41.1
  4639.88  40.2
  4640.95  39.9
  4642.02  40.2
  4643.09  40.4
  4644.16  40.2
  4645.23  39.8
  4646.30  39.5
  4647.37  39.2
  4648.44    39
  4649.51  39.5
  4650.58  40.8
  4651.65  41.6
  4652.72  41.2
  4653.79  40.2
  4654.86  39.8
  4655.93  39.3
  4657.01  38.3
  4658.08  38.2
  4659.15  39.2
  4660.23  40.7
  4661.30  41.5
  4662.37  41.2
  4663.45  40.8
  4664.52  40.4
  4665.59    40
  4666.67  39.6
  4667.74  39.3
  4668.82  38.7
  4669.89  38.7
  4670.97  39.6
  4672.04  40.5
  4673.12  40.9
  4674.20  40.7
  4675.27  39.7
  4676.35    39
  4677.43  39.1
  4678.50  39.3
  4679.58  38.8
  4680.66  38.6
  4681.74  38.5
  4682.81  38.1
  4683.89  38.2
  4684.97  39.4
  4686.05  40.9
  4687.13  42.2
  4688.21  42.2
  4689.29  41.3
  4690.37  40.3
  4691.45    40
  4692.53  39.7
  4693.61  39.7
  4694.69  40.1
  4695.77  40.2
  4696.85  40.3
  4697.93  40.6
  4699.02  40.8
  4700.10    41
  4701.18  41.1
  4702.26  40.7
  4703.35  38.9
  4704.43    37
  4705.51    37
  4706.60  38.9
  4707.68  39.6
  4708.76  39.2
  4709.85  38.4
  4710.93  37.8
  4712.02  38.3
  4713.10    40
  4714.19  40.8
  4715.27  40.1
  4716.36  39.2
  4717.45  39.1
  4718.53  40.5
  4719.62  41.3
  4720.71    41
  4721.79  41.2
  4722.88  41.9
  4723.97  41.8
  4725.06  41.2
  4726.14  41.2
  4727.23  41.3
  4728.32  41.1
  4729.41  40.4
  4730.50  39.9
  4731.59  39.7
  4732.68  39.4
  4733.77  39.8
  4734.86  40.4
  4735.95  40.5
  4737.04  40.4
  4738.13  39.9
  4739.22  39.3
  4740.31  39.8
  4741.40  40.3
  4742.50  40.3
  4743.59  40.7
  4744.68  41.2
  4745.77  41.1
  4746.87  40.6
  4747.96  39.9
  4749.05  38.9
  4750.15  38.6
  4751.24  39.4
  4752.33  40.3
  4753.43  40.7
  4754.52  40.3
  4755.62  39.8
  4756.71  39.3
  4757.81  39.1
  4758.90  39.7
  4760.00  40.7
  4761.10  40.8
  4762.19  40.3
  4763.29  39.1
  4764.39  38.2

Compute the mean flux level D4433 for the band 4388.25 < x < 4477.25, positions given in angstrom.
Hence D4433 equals 38.1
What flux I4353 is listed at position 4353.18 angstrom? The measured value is 36.4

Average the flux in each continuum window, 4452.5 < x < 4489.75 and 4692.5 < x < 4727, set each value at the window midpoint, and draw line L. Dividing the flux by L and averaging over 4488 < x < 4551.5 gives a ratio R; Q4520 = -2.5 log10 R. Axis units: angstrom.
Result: -0.02 mag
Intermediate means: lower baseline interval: 38.7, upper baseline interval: 40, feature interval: 39.7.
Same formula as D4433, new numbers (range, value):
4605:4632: 40.1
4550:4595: 40.3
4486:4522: 40.6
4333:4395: 36.3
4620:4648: 40.2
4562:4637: 40.3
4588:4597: 39.7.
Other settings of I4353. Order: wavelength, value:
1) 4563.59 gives 41.7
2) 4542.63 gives 39.9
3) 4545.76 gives 38.9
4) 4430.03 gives 40.5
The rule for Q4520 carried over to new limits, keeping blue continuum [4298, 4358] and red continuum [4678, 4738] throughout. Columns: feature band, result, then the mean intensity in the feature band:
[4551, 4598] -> -0.069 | 40.3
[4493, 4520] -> -0.114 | 40.8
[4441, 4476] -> -0.066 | 38.1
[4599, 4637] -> -0.048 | 40.2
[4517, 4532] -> -0.075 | 39.6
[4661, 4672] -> -0.019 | 40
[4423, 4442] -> -0.110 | 39.3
